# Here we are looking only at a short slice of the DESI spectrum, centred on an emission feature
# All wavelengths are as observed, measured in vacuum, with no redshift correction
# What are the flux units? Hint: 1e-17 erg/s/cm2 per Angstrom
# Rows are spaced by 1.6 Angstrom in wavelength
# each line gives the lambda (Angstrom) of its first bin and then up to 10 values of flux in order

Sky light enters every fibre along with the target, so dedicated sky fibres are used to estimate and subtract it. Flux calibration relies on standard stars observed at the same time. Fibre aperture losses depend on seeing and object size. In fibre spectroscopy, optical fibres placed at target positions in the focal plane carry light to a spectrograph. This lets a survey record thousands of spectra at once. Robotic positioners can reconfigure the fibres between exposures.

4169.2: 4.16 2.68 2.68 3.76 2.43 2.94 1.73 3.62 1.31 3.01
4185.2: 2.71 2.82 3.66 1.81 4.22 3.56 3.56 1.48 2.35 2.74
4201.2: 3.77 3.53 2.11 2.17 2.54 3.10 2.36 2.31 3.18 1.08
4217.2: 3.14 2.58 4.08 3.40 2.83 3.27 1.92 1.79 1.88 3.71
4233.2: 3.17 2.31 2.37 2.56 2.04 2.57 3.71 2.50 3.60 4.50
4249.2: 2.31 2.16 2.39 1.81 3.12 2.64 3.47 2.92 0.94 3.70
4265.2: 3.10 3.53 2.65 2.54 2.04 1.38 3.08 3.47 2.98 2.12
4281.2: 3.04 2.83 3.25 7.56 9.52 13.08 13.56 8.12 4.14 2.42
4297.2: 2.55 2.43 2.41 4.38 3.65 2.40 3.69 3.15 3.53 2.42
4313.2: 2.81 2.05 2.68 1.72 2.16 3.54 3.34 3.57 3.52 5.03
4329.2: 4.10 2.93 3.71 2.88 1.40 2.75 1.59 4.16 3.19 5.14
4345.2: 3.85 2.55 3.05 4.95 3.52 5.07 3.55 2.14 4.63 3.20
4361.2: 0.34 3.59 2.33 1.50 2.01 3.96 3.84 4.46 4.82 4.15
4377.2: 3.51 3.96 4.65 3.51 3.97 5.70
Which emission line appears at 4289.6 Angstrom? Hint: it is [O II]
